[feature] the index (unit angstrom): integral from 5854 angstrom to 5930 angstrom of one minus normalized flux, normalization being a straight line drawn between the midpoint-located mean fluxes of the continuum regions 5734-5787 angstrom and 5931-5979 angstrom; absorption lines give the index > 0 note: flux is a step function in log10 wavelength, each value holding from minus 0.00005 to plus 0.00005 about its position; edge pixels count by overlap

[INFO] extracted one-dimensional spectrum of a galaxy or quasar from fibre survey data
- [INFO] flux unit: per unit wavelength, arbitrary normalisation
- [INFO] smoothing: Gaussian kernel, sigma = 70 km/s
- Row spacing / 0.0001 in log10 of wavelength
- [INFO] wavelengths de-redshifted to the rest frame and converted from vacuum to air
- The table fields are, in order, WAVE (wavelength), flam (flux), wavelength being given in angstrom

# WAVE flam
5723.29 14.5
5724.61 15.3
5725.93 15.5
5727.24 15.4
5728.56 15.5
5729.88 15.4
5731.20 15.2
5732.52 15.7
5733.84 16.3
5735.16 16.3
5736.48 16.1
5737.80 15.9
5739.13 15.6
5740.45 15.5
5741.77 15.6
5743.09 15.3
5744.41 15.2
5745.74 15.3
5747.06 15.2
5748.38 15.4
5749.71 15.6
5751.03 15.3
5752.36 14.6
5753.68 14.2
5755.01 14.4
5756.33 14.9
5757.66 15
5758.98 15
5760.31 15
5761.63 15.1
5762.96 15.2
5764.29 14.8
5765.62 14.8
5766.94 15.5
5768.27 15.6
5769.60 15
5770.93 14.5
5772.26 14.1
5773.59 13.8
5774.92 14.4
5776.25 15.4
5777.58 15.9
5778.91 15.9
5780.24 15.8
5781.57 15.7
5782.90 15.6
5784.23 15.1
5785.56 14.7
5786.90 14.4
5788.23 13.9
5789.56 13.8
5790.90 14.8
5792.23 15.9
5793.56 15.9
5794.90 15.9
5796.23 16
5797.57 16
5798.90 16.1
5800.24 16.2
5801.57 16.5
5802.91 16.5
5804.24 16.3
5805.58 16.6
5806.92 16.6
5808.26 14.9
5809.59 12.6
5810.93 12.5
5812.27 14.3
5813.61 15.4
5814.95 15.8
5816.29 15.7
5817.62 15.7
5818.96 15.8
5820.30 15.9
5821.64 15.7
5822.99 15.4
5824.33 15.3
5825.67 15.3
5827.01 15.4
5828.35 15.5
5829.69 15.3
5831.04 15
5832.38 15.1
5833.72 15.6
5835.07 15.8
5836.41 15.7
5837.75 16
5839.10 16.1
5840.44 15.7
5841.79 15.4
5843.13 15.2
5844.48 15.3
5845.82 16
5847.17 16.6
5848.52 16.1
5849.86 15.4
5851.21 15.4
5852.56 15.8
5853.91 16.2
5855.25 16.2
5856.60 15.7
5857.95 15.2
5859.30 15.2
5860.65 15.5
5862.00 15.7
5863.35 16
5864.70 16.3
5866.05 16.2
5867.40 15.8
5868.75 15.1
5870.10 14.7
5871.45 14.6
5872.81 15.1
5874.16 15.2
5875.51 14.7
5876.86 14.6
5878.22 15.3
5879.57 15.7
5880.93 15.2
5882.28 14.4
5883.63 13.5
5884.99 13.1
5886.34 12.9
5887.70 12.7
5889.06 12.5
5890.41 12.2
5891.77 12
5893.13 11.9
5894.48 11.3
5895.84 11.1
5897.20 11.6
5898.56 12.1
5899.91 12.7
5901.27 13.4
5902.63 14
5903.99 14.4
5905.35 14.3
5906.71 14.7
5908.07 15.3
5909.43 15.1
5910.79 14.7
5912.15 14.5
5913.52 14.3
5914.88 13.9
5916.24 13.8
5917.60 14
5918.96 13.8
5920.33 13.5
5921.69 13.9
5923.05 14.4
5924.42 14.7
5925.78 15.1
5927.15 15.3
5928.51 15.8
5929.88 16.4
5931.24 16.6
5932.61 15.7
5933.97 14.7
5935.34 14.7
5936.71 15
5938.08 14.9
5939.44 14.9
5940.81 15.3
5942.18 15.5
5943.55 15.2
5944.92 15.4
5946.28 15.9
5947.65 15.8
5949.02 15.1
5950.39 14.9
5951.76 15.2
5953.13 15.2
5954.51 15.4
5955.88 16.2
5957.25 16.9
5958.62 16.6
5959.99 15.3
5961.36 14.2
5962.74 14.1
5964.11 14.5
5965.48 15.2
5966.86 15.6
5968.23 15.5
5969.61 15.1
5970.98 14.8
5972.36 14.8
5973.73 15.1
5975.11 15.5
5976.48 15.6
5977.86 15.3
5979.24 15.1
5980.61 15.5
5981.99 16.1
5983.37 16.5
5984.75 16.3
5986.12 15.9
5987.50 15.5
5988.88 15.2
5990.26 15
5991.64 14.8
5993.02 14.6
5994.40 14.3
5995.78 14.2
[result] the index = 4.73 angstrom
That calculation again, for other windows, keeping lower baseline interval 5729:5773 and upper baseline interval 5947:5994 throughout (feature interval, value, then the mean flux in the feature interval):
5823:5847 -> -0.4 angstrom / 15.5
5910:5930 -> 1.1 angstrom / 14.5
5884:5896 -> 2.4 angstrom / 12.3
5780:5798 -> 0.0 angstrom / 15.2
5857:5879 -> -0.1 angstrom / 15.3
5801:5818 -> -0.1 angstrom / 15.3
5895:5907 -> 1.8 angstrom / 13.1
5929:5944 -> 0.0 angstrom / 15.4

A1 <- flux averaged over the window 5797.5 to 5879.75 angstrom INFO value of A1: 15.5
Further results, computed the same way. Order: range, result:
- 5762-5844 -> 15.3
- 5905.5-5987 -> 15.2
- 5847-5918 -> 14.4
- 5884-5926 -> 13.5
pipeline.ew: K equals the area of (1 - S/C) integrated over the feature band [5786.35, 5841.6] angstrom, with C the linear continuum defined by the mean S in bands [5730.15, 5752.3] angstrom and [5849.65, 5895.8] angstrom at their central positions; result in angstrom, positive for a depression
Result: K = -1.6 angstrom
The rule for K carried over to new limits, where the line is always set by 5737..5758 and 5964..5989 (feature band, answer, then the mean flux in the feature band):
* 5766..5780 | 0.18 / 15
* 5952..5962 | -0.16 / 15.7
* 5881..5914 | 4.41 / 13.3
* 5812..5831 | -0.25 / 15.5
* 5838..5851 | -0.38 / 15.7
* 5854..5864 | -0.23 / 15.7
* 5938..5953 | 0.12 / 15.3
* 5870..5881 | 0.23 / 15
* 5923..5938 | 0.07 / 15.3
